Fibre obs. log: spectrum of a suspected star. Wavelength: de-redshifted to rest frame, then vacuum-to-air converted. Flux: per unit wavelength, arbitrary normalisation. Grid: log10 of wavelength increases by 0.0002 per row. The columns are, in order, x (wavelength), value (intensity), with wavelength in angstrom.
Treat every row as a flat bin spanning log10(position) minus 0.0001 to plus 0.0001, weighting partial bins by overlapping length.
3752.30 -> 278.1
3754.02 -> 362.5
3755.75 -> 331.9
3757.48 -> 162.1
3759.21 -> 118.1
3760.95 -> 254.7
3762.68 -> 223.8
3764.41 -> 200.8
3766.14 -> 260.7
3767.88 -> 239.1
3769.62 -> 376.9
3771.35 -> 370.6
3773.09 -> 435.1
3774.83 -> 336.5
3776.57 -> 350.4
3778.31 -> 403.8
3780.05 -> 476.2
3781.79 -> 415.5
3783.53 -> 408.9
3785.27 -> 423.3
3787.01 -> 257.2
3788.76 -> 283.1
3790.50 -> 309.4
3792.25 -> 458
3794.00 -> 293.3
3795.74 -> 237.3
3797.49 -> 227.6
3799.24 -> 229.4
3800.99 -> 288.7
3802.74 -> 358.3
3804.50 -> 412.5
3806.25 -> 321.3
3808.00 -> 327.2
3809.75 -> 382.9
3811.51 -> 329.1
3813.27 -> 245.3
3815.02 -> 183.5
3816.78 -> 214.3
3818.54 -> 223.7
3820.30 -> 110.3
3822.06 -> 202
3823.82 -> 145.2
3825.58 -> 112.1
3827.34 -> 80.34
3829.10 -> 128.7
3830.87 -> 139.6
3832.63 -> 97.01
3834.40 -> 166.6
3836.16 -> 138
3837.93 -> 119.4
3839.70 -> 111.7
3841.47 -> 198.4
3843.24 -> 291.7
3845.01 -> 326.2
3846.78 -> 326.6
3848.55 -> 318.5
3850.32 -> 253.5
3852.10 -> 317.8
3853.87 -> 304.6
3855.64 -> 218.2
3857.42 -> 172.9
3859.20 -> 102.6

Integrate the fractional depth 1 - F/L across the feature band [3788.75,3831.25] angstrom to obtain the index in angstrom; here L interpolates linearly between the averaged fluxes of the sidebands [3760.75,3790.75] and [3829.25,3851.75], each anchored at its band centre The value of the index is 3.7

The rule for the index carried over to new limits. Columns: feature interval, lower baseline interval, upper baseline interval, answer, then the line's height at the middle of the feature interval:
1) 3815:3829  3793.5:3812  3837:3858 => 6.3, 283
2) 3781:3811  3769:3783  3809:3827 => -2.8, 307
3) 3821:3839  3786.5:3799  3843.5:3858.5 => 9.6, 283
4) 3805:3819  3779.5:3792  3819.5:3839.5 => -3.4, 226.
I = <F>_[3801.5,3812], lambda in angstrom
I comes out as 354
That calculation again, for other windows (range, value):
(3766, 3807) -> 342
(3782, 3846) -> 246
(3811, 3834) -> 167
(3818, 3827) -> 152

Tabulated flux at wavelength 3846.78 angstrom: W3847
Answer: 326.6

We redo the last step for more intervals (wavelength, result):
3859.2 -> 102.6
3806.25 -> 321.3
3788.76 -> 283.1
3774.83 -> 336.5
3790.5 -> 309.4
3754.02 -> 362.5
